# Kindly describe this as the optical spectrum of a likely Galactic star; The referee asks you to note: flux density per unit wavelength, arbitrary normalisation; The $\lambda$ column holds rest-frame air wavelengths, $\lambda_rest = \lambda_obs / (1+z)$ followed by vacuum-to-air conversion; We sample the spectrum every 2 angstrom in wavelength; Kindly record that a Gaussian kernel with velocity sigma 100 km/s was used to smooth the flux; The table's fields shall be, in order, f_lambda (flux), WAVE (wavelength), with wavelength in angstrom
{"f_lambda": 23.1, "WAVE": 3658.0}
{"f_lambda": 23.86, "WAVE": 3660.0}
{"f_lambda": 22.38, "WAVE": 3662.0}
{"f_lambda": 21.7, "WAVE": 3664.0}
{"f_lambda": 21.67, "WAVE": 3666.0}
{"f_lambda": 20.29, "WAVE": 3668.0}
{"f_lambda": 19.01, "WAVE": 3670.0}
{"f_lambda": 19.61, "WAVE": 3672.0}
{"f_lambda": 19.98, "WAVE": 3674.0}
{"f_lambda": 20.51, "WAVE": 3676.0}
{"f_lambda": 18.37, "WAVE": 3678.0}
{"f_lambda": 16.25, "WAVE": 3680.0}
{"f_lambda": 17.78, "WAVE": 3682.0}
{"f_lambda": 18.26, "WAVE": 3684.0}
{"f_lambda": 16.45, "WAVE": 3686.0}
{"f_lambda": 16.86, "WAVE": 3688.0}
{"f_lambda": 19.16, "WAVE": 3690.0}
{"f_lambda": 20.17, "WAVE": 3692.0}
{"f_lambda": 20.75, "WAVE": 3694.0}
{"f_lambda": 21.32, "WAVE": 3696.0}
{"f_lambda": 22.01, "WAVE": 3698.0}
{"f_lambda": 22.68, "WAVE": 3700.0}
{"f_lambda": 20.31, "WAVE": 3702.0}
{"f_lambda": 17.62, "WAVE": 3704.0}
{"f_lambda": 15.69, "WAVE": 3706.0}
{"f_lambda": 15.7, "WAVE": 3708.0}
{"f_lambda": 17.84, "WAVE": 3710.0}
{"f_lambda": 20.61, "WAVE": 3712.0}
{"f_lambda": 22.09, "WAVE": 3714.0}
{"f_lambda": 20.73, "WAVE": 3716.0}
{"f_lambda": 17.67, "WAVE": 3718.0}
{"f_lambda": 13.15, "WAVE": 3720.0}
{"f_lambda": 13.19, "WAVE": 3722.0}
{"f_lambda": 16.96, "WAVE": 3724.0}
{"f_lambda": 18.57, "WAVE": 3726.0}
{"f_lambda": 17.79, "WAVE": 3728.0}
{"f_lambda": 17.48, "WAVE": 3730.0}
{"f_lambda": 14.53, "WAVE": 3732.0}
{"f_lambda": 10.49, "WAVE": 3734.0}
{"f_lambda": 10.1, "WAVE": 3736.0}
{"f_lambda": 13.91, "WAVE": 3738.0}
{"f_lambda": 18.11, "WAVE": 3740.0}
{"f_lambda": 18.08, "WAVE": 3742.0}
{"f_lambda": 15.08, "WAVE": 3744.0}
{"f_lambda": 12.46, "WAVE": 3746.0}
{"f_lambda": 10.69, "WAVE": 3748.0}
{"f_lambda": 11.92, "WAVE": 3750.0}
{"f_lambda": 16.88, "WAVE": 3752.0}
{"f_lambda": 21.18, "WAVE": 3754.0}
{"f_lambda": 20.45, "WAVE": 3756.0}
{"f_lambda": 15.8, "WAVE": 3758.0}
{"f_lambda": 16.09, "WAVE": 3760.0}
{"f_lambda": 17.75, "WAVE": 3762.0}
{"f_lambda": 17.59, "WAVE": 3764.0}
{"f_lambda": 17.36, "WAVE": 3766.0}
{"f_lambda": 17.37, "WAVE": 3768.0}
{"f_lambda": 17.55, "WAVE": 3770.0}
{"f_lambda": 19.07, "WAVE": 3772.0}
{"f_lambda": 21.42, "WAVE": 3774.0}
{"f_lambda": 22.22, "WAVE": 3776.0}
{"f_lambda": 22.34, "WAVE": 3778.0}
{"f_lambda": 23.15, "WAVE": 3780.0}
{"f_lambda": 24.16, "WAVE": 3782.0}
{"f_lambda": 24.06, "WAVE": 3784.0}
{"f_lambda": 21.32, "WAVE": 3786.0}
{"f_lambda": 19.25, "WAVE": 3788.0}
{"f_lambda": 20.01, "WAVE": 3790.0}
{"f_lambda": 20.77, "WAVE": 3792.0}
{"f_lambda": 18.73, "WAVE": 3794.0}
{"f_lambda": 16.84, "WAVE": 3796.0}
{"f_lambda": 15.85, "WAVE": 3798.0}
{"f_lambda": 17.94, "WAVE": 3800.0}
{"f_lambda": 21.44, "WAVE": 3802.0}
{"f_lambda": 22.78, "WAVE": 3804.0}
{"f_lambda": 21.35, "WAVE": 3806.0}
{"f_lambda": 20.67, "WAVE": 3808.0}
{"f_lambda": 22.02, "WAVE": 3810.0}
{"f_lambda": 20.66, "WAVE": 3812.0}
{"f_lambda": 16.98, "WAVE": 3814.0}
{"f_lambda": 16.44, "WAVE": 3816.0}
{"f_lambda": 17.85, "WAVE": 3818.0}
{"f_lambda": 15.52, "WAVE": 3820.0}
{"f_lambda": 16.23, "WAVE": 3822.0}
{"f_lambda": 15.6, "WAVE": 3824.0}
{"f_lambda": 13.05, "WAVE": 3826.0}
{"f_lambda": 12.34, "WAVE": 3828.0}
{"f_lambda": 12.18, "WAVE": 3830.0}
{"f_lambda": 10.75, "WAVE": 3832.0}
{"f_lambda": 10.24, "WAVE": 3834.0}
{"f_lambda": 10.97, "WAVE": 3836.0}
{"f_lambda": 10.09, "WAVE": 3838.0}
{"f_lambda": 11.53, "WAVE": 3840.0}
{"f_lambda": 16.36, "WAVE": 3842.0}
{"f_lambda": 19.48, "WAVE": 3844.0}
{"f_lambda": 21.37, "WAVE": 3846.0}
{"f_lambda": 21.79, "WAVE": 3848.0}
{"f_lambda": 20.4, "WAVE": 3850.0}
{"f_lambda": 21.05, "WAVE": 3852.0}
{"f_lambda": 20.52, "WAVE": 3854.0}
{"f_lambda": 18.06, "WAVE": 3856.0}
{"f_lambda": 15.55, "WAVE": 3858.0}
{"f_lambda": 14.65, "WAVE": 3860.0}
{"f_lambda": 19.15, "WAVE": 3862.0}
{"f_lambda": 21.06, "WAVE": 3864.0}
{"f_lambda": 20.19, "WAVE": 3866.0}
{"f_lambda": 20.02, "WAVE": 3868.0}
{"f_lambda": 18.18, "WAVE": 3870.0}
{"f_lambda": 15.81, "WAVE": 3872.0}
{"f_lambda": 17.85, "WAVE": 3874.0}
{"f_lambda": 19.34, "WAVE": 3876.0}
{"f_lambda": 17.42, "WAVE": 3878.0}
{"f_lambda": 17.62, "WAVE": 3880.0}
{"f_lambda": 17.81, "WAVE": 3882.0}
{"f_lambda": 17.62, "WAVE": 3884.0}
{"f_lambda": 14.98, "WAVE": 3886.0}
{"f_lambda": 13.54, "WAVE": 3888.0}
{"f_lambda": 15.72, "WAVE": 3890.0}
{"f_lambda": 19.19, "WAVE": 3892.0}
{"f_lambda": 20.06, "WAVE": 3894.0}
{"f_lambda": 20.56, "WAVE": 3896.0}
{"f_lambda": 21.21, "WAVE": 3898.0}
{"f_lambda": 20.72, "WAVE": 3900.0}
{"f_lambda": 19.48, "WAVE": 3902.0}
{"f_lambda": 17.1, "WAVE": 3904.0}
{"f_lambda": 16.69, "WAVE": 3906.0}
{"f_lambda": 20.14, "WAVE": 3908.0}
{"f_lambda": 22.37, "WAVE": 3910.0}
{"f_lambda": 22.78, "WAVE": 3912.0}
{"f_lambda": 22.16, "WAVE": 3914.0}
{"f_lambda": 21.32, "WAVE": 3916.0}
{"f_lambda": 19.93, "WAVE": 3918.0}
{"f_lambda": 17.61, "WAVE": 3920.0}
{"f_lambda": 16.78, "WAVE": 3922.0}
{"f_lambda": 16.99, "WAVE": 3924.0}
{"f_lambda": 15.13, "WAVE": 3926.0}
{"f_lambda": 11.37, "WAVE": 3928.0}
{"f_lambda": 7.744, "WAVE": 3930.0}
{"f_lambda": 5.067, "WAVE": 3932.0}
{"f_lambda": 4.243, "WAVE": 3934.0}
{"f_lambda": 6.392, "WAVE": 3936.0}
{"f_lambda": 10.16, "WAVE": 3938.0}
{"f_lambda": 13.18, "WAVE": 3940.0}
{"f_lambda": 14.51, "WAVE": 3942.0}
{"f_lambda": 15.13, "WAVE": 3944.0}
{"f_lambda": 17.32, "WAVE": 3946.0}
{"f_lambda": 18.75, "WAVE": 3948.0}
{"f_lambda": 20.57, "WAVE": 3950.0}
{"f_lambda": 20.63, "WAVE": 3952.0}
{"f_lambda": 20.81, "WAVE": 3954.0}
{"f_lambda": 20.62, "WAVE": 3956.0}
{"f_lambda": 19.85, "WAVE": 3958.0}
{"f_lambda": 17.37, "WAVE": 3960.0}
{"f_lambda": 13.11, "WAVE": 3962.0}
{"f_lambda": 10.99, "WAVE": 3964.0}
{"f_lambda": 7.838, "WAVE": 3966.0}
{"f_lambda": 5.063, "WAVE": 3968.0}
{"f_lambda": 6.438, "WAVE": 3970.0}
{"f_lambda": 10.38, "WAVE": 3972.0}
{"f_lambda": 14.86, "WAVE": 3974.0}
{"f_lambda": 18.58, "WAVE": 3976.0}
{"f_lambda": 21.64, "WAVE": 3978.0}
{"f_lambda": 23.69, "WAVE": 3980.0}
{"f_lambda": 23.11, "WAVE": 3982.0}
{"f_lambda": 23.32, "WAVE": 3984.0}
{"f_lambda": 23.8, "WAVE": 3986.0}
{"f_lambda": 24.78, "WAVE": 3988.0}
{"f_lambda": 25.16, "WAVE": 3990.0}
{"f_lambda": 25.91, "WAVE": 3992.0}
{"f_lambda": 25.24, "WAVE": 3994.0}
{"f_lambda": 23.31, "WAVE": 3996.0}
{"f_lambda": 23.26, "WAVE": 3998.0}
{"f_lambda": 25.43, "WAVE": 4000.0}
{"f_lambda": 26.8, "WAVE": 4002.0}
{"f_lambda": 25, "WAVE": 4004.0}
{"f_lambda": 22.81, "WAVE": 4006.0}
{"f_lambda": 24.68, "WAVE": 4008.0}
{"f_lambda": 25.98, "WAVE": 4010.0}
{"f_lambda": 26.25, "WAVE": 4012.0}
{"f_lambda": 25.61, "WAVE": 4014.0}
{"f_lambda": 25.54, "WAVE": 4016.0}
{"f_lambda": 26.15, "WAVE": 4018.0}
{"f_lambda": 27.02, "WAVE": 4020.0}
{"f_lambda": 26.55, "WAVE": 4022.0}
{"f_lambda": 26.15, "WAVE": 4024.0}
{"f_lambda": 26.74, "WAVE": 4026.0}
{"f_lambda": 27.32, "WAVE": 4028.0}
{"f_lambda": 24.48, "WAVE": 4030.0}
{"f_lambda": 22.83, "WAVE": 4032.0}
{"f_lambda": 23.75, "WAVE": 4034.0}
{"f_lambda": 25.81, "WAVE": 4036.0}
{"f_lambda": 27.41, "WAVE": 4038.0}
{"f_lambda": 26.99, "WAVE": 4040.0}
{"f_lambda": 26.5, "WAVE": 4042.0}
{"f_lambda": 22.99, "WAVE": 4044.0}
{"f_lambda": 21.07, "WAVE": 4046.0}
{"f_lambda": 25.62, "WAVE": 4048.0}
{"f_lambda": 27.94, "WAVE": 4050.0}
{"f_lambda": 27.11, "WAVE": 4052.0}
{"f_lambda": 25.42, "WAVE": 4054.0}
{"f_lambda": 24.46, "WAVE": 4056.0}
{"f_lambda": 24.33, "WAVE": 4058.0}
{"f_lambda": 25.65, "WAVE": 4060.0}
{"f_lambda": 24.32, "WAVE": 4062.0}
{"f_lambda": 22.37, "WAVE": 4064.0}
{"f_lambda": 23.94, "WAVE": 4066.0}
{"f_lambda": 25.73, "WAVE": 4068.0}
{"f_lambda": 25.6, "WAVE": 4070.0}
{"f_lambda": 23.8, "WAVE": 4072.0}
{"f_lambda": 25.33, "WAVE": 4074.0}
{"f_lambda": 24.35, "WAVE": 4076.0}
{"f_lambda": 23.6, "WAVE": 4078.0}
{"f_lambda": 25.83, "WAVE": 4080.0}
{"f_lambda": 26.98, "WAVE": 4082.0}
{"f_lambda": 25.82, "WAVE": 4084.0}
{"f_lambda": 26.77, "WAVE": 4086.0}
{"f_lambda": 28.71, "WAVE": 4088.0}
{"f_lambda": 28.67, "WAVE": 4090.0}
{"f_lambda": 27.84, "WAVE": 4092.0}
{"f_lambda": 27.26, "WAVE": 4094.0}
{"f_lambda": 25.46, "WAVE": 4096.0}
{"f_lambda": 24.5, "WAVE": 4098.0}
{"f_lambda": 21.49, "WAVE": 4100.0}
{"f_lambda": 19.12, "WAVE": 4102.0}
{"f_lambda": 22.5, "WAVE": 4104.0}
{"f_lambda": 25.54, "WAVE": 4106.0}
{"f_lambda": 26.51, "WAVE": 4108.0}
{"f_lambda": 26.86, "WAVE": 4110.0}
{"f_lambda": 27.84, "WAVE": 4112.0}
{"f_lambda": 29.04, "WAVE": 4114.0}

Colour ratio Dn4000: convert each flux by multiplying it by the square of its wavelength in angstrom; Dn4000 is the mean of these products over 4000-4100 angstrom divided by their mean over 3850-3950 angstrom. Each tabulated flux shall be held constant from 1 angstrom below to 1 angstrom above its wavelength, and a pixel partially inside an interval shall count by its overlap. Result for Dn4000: 1.62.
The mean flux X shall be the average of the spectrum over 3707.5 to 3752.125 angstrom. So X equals 15.8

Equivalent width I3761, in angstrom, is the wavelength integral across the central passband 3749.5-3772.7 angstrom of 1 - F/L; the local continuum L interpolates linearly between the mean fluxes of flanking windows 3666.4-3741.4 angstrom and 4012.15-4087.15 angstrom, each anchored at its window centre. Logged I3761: 2.0 angstrom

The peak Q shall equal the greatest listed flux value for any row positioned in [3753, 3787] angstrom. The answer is 24.16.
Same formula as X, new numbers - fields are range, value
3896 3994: 17.1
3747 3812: 19.3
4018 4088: 25.4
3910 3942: 14.3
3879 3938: 16.5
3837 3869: 18.2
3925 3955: 13.4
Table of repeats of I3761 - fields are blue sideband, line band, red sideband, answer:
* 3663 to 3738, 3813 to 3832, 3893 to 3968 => 2.5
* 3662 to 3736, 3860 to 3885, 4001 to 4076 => 4.0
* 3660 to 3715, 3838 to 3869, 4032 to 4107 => 4.9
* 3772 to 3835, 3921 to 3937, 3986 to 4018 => 8.6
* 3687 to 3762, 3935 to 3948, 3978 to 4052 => 5.6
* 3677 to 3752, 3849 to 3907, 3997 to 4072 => 7.9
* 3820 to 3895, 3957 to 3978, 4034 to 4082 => 8.3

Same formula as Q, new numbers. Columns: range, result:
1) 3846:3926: 22.78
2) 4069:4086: 26.98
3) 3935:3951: 20.57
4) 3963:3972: 10.99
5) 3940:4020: 27.02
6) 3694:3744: 22.68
